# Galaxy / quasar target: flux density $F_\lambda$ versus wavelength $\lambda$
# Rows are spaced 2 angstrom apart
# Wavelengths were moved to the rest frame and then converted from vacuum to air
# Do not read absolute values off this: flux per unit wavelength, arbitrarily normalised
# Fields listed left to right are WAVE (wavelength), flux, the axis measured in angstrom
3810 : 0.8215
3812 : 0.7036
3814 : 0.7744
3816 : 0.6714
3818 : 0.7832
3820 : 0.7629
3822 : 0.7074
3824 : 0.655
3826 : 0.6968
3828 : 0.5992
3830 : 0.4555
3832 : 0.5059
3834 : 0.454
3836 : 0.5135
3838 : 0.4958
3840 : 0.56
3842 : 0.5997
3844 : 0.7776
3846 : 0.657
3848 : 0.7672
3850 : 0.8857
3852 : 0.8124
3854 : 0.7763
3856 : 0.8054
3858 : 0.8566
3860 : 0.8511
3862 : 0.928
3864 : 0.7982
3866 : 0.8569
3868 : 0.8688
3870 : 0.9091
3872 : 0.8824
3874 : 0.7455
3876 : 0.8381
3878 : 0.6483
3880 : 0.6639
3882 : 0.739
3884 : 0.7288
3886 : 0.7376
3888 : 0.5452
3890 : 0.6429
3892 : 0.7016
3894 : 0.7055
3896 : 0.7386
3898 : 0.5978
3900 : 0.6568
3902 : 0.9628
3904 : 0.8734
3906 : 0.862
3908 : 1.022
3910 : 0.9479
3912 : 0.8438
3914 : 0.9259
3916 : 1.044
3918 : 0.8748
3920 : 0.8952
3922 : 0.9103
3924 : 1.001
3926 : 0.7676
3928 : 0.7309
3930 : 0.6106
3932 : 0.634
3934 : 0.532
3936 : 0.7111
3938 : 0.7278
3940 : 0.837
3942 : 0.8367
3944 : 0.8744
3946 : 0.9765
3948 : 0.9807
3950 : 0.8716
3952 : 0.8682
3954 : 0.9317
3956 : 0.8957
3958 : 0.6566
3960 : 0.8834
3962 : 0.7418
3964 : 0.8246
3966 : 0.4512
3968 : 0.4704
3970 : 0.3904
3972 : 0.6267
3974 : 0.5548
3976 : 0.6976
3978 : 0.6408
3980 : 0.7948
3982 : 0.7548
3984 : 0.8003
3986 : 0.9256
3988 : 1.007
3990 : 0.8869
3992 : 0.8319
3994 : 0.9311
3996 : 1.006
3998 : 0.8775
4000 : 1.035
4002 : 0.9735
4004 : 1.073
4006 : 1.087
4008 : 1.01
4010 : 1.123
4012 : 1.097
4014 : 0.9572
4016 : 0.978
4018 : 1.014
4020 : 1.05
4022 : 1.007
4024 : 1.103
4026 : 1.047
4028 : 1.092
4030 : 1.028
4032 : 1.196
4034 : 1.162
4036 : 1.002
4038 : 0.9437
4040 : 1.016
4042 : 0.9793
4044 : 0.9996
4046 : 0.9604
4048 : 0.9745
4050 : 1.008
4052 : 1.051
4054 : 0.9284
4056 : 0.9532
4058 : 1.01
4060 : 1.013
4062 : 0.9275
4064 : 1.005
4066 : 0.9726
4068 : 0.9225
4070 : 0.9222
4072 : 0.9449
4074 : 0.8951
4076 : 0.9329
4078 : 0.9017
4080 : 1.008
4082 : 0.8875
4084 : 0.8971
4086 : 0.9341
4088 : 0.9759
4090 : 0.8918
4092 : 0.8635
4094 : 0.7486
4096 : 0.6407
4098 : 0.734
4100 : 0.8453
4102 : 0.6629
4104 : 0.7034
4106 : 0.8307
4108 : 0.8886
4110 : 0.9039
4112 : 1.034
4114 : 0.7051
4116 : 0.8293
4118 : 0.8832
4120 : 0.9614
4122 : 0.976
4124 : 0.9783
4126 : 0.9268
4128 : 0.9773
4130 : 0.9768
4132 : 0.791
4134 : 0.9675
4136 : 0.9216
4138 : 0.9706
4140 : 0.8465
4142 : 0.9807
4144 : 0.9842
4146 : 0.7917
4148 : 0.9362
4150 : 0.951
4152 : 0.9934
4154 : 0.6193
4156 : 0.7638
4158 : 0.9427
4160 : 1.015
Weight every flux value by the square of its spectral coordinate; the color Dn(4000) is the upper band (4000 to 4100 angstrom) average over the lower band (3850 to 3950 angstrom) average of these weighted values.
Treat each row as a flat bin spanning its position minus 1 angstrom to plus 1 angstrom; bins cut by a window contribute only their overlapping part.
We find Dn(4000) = 1.30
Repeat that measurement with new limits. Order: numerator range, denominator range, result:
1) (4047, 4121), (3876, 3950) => 1.23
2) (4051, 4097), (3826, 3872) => 1.44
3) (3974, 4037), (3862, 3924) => 1.26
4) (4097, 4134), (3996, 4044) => 0.88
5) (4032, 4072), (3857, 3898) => 1.42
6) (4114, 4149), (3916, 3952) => 1.24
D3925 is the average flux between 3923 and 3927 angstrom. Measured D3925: 0.884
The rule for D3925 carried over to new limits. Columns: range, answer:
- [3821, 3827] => 0.686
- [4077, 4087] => 0.926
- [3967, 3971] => 0.43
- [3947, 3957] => 0.91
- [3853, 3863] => 0.843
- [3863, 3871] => 0.858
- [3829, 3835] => 0.472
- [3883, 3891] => 0.664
